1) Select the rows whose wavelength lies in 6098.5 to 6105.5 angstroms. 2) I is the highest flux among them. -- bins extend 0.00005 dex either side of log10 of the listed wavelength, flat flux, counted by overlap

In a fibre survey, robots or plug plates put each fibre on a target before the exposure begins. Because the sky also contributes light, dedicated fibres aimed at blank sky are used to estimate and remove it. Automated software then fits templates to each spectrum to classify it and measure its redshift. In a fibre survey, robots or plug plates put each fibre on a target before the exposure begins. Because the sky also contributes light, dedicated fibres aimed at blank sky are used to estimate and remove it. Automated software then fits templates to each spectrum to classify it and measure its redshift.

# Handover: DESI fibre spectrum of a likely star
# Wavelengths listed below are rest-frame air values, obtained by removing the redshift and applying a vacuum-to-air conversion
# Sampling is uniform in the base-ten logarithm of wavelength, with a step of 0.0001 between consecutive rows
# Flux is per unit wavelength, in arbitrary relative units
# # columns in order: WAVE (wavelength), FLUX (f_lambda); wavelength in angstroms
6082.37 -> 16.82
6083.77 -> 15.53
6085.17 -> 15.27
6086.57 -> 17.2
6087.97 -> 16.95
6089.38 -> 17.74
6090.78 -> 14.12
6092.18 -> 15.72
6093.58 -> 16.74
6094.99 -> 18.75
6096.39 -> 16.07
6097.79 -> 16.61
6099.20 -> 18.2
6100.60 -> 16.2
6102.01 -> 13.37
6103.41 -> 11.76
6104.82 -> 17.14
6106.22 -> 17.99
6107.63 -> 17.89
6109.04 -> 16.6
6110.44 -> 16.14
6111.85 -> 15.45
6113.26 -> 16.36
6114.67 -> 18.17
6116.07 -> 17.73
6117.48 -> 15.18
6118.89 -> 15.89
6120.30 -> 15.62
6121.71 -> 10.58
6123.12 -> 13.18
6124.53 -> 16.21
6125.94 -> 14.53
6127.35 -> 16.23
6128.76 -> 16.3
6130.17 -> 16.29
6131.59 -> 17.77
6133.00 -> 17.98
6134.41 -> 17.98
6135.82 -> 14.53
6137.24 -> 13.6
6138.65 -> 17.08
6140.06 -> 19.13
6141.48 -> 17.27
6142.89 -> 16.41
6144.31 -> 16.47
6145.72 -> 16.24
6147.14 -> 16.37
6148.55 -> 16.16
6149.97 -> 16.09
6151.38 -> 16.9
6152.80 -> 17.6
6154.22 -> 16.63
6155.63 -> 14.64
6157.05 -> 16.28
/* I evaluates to 18.2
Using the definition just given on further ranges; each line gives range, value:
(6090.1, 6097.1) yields 18.75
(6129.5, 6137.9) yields 17.98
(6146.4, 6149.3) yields 16.37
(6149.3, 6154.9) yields 17.6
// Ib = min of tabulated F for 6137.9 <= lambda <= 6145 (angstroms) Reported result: 16.41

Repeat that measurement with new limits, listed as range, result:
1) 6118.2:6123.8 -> 10.58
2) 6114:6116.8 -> 17.73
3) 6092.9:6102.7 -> 13.37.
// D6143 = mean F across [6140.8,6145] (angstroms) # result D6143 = 16.7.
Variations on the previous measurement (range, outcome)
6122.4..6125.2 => 14.7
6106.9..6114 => 16.5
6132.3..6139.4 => 16.3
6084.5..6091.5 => 16.3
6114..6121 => 16.5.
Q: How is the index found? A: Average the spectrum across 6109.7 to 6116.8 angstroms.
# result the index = 16.8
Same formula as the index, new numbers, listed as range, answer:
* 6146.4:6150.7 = 16.2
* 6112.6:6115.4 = 17.3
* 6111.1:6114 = 15.9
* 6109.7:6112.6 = 15.8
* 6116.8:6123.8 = 14.1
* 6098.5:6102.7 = 15.9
